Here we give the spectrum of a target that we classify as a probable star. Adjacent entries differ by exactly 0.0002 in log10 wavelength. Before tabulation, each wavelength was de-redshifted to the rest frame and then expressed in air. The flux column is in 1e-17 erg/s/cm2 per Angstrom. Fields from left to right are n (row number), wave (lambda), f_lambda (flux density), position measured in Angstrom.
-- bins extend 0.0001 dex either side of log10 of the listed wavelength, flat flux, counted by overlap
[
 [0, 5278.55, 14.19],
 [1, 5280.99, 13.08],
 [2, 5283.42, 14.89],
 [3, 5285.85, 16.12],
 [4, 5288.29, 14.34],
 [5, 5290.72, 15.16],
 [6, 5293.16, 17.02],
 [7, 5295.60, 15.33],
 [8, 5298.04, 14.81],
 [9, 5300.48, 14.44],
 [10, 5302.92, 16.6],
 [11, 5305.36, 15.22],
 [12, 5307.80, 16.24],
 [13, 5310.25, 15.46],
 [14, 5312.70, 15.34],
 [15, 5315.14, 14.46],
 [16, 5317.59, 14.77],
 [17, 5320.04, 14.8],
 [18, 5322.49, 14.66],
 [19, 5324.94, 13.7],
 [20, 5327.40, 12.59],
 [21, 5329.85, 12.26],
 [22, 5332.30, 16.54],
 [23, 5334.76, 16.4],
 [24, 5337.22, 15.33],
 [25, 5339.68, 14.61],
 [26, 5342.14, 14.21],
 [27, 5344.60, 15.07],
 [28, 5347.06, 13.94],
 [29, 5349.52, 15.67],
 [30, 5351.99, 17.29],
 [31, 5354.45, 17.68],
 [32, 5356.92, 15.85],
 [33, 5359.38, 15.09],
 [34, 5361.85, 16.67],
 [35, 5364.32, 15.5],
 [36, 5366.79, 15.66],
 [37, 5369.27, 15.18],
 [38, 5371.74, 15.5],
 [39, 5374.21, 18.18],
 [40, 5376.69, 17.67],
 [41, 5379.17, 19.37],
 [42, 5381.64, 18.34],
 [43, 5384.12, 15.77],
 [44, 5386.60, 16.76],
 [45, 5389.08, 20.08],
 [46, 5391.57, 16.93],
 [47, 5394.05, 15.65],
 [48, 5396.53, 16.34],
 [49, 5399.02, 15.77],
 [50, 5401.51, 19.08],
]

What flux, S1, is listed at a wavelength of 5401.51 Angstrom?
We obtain 19.08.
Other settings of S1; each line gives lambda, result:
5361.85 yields 16.67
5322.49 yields 14.66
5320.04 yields 14.8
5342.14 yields 14.21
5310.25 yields 15.46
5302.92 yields 16.6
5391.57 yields 16.93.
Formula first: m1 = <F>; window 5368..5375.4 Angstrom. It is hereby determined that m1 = 16.3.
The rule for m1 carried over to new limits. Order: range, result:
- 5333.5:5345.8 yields 15.1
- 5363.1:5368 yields 15.6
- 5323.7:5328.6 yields 13.1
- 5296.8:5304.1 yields 15.3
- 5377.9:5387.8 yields 17.6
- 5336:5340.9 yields 15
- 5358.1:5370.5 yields 15.6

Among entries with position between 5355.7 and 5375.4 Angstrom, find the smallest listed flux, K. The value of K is 15.09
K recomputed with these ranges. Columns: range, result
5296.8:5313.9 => 14.44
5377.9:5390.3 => 15.77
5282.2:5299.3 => 14.34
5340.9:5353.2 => 13.94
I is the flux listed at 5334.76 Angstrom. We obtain 16.4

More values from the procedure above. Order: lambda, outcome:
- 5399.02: 15.77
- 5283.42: 14.89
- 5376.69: 17.67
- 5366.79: 15.66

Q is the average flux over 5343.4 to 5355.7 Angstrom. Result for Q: 15.9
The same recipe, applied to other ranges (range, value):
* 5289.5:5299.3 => 15.6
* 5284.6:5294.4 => 15.7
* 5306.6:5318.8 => 15.2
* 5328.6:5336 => 15.1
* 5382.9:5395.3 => 17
